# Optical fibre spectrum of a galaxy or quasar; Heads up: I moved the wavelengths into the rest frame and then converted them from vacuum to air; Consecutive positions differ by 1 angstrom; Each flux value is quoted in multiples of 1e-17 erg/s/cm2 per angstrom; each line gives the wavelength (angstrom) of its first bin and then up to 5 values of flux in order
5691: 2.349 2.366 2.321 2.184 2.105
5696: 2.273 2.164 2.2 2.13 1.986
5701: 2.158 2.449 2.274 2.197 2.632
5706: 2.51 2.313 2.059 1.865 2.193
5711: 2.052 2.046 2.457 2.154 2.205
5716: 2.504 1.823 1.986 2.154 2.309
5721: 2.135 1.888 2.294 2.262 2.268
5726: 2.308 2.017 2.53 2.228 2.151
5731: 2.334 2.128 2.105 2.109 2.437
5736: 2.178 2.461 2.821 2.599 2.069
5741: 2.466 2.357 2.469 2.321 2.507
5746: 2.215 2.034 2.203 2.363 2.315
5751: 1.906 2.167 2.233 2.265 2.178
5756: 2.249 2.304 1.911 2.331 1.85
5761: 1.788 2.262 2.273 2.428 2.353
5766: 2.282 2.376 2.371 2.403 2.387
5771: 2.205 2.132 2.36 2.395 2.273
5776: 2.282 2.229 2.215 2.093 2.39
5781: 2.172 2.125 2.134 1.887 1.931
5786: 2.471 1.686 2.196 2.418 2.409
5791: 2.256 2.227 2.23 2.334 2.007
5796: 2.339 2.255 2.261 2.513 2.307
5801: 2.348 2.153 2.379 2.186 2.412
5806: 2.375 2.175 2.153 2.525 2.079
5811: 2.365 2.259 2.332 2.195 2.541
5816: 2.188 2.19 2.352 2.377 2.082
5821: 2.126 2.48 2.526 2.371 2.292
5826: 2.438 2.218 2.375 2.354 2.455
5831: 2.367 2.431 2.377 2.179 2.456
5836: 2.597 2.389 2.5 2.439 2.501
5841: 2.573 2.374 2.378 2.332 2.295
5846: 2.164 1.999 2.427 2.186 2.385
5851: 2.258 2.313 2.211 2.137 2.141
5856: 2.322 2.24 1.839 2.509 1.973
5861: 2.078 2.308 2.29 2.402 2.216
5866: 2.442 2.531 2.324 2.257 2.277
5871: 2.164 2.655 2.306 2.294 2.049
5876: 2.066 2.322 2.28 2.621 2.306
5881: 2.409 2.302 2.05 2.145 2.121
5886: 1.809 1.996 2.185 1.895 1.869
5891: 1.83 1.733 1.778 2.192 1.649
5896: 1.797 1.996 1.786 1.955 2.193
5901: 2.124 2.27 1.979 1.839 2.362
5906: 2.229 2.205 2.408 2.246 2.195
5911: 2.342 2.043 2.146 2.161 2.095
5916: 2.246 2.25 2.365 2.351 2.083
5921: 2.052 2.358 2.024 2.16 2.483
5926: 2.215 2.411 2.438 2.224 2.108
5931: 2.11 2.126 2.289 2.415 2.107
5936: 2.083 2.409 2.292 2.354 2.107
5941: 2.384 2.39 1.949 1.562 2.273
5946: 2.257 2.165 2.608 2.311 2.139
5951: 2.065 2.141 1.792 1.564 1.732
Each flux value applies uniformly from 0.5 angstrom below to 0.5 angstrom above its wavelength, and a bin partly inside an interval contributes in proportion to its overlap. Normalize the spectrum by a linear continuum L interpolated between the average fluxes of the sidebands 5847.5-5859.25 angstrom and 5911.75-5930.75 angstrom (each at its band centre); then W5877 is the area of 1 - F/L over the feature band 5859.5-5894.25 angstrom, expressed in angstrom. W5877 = 0.8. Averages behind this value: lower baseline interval 2.24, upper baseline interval 2.22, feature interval 2.18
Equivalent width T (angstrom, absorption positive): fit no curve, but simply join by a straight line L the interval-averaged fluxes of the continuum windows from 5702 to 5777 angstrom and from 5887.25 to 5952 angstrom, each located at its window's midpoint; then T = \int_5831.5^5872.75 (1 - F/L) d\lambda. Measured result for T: -2.4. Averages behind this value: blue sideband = 2.25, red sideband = 2.15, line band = 2.31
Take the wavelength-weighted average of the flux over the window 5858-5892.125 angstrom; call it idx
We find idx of 2.21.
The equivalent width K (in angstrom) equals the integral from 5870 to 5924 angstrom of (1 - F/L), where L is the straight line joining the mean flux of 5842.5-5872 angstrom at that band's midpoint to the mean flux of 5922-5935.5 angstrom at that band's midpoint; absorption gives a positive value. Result 2.8 angstrom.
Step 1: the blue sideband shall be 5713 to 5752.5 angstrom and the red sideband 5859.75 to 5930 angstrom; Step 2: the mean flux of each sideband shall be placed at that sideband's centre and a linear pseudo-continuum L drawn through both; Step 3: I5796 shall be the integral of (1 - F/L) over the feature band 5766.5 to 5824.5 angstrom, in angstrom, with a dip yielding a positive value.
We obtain -1.1 angstrom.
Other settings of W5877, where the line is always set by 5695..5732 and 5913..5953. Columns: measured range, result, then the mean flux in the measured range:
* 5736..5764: -0.64 angstrom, 2.26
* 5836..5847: -0.87 angstrom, 2.39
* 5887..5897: 1.44 angstrom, 1.89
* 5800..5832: -1.51 angstrom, 2.31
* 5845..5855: -0.09 angstrom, 2.23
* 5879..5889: 0.24 angstrom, 2.16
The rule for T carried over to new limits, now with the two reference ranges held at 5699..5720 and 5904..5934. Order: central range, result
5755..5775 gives -0.3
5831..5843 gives -1.2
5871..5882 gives -0.5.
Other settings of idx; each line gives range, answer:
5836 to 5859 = 2.3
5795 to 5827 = 2.3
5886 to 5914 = 2.04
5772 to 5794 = 2.21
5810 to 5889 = 2.29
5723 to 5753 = 2.29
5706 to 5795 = 2.23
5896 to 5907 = 2.07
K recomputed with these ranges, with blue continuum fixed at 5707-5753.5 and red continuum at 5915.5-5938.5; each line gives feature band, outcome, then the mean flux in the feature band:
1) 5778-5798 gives 0.4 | 2.19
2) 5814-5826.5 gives -0.5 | 2.32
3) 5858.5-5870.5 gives -0.3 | 2.3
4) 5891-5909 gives 1.7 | 2.03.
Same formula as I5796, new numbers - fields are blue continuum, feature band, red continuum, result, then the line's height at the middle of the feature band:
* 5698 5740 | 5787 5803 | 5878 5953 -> -0.5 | 2.2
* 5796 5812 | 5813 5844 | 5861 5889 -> -1.2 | 2.28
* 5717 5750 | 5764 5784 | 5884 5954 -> -0.3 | 2.24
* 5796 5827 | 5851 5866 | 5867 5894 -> -0.1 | 2.21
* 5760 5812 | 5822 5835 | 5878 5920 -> -1.0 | 2.2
